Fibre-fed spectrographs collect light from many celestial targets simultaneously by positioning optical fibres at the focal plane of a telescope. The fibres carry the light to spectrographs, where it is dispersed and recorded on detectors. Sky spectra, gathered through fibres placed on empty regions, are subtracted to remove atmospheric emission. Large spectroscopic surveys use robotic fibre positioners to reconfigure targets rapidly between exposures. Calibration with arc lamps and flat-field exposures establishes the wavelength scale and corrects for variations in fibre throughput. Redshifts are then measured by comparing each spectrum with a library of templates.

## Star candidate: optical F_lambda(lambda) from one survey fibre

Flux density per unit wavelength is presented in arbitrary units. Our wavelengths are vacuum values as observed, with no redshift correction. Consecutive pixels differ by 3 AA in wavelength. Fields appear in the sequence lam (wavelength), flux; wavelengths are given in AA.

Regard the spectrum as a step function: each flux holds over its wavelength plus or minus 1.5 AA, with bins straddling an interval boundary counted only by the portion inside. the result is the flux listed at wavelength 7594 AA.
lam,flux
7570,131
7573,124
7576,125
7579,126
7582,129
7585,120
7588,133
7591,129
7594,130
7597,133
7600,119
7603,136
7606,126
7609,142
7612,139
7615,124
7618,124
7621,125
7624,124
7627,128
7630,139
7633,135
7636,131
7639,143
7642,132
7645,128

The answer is 130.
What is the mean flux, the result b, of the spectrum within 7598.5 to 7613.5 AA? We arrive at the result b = 132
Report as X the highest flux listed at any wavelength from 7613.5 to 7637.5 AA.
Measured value 139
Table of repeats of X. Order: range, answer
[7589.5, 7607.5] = 136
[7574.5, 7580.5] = 126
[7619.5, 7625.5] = 125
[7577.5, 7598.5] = 133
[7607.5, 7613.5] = 142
